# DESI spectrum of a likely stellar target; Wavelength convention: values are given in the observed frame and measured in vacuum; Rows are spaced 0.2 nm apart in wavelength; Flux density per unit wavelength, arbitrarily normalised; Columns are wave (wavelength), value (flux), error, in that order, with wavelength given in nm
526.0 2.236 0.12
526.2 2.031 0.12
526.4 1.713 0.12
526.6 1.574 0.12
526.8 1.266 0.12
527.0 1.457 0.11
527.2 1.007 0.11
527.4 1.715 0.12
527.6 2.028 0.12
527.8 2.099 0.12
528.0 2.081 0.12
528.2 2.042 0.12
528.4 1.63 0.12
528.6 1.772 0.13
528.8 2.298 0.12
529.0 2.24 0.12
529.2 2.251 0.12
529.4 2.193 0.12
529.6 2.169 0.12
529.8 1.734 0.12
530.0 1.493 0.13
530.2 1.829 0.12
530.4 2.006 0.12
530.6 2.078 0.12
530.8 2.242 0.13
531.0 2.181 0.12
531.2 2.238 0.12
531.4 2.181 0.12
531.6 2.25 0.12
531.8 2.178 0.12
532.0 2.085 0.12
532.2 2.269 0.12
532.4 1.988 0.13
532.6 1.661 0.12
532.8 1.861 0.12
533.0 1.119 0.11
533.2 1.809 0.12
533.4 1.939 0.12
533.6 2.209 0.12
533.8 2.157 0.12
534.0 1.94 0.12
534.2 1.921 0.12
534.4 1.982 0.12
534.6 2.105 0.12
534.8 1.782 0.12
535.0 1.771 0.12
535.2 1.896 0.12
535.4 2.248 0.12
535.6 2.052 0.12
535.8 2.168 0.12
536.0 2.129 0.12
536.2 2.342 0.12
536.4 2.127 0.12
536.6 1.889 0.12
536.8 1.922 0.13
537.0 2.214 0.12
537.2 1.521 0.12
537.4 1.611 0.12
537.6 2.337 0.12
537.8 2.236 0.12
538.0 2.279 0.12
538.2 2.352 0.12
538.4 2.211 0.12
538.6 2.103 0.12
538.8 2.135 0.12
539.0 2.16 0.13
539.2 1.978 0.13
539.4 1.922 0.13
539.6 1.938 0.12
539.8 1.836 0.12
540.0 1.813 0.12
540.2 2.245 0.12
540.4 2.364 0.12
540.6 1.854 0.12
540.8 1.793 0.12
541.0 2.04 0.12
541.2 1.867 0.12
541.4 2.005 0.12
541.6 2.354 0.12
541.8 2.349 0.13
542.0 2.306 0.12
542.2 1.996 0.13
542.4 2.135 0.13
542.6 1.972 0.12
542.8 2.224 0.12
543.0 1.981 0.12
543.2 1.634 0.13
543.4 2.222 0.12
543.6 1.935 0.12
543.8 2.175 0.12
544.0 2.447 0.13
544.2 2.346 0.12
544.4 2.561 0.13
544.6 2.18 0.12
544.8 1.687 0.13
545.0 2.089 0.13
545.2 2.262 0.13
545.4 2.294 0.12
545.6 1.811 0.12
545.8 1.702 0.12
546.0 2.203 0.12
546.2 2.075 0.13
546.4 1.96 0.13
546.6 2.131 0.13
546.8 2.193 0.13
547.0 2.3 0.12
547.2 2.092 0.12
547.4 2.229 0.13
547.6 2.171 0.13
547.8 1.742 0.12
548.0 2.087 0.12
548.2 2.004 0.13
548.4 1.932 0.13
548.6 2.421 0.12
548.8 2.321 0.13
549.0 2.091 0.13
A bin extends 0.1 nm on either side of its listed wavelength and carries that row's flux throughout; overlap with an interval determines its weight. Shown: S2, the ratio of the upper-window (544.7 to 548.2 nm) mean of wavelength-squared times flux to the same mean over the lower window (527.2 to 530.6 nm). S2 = 1.1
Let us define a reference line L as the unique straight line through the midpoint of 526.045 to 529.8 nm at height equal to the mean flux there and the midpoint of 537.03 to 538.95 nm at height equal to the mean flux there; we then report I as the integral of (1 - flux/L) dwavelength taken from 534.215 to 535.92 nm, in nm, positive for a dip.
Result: 0.03 nm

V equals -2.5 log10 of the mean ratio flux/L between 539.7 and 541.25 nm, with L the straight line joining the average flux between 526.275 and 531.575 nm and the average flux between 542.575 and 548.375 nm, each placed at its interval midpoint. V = 0.03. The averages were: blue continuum 1.91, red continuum 2.09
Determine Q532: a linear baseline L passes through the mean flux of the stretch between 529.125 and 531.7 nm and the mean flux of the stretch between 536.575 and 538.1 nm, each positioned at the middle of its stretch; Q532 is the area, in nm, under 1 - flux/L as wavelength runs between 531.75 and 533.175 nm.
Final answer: 0.13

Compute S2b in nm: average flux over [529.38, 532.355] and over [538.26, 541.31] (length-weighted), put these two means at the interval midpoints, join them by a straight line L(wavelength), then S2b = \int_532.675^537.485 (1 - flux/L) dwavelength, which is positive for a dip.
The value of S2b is 0.24 nm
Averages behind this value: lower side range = 2.07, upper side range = 2.02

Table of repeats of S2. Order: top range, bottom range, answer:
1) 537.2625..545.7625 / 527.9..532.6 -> 1.06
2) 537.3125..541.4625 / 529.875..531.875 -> 1.03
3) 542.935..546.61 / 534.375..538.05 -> 1.06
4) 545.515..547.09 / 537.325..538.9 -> 0.97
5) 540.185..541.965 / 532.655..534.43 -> 1.15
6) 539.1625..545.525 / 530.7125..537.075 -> 1.06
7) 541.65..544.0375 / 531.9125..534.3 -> 1.14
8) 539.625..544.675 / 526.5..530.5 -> 1.20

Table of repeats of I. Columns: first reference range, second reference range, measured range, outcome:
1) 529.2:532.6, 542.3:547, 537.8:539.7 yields -0.04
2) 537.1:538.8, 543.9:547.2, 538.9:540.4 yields 0.06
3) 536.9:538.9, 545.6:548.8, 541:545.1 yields -0.06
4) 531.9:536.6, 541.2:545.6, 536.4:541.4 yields 0.07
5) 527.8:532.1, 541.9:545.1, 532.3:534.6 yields 0.21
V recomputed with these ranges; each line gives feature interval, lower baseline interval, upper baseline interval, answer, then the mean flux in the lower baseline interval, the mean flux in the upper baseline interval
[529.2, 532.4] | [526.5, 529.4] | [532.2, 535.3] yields -0.120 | 1.83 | 1.89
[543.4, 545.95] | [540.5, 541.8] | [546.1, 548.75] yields -0.033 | 2.01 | 2.11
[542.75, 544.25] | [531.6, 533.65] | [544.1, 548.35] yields -0.024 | 1.92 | 2.1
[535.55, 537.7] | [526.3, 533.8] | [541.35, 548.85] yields -0.012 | 1.92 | 2.12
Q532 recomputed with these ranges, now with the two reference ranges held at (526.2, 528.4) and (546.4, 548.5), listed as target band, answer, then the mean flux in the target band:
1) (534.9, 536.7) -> -0.195 nm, 2.07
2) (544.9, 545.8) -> -0.011 nm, 2.07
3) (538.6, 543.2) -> -0.207 nm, 2.05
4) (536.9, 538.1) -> -0.085 nm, 2.03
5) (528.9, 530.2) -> -0.184 nm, 2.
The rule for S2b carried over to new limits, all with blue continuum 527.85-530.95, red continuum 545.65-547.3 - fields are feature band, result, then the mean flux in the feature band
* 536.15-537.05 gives -0.019 nm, 2.08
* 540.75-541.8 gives 0.000 nm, 2.05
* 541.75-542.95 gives -0.053 nm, 2.15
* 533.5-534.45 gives -0.009 nm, 2.04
